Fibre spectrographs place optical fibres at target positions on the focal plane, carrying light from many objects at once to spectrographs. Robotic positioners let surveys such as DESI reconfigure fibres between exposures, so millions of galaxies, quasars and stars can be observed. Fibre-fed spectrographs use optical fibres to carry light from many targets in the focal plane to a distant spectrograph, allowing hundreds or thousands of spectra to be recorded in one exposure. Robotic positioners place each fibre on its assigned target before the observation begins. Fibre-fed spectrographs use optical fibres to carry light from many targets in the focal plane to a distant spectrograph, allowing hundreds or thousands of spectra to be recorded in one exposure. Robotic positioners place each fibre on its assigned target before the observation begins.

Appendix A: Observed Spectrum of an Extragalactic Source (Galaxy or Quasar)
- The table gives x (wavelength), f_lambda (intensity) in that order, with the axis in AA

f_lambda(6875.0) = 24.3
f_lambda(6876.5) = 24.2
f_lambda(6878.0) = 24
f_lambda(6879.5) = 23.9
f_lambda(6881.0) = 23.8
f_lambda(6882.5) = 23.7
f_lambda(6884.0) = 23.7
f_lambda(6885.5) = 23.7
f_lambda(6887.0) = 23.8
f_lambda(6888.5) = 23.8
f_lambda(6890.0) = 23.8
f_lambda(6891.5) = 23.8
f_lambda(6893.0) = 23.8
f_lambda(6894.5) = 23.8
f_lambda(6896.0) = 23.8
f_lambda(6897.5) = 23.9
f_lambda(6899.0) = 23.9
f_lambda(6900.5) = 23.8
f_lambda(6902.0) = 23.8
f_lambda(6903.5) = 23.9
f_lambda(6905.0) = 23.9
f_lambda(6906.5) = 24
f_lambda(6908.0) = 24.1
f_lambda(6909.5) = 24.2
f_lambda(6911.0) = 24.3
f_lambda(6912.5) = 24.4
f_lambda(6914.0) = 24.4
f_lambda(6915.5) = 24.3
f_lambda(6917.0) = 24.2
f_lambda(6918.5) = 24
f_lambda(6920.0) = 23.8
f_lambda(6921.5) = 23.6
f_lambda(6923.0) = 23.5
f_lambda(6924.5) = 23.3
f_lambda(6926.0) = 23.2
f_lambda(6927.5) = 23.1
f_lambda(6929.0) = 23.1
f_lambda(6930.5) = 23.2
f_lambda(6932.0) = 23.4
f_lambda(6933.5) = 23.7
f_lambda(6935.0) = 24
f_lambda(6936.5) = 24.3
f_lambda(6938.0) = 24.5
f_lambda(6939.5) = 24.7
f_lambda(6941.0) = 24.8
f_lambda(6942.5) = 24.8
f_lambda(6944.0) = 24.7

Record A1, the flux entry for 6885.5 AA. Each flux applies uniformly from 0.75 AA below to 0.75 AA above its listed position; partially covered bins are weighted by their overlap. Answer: 23.7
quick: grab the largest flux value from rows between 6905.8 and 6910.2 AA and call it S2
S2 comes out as 24.2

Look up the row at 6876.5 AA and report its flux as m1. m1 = 24.2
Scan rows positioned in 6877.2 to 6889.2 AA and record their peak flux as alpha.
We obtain 24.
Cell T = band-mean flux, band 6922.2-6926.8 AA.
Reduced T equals 23.3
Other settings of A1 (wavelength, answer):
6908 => 24.1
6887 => 23.8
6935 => 24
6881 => 23.8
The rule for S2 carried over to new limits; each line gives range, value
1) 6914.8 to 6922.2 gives 24.3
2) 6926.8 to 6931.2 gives 23.2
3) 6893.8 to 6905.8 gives 23.9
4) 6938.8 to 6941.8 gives 24.8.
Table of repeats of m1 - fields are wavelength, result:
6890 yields 23.8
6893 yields 23.8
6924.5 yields 23.3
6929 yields 23.1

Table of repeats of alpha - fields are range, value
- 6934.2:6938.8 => 24.5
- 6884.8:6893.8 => 23.8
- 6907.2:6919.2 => 24.4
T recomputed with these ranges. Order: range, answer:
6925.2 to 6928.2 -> 23.2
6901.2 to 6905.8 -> 23.9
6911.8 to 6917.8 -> 24.3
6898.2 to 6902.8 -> 23.8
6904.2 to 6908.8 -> 24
